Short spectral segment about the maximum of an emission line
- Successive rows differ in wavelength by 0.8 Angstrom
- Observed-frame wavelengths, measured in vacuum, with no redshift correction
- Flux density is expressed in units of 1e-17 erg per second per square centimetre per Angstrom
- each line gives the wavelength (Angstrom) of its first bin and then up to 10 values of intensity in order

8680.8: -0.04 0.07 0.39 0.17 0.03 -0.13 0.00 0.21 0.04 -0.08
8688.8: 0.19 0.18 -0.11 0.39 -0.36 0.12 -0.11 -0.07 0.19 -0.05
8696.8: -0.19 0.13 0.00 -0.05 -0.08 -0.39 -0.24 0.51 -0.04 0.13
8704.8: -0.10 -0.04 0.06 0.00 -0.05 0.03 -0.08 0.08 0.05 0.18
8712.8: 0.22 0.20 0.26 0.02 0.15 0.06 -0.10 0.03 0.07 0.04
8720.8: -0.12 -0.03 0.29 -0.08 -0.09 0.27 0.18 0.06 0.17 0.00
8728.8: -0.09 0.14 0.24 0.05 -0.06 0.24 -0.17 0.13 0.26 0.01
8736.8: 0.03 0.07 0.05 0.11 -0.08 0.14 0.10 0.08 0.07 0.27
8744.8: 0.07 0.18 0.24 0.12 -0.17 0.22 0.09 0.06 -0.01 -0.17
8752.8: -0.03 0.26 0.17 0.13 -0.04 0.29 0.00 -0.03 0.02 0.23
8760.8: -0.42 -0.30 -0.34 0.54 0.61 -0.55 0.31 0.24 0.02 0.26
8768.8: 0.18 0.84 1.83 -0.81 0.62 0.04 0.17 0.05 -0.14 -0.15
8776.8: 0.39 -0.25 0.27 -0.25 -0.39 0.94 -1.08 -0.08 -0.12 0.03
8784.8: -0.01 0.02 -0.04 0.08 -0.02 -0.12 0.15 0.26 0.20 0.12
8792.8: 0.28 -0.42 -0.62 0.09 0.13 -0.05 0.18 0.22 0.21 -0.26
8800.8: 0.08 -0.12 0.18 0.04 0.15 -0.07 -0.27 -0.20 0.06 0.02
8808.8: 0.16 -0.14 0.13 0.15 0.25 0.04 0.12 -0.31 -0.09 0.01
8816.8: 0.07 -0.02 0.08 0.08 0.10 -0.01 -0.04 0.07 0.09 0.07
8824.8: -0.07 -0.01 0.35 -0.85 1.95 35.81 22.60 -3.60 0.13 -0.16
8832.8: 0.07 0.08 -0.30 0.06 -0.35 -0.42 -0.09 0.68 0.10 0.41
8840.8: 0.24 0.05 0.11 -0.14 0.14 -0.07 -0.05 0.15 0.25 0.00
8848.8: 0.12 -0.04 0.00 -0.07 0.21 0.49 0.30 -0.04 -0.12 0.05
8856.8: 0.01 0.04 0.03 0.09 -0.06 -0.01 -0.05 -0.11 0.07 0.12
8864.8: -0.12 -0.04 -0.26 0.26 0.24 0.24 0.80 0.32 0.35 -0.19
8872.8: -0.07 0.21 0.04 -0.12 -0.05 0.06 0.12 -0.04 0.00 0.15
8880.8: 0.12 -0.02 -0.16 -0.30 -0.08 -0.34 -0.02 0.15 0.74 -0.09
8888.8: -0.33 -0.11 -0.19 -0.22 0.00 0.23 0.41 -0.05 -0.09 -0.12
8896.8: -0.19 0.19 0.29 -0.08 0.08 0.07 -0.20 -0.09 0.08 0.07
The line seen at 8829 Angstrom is [O III]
